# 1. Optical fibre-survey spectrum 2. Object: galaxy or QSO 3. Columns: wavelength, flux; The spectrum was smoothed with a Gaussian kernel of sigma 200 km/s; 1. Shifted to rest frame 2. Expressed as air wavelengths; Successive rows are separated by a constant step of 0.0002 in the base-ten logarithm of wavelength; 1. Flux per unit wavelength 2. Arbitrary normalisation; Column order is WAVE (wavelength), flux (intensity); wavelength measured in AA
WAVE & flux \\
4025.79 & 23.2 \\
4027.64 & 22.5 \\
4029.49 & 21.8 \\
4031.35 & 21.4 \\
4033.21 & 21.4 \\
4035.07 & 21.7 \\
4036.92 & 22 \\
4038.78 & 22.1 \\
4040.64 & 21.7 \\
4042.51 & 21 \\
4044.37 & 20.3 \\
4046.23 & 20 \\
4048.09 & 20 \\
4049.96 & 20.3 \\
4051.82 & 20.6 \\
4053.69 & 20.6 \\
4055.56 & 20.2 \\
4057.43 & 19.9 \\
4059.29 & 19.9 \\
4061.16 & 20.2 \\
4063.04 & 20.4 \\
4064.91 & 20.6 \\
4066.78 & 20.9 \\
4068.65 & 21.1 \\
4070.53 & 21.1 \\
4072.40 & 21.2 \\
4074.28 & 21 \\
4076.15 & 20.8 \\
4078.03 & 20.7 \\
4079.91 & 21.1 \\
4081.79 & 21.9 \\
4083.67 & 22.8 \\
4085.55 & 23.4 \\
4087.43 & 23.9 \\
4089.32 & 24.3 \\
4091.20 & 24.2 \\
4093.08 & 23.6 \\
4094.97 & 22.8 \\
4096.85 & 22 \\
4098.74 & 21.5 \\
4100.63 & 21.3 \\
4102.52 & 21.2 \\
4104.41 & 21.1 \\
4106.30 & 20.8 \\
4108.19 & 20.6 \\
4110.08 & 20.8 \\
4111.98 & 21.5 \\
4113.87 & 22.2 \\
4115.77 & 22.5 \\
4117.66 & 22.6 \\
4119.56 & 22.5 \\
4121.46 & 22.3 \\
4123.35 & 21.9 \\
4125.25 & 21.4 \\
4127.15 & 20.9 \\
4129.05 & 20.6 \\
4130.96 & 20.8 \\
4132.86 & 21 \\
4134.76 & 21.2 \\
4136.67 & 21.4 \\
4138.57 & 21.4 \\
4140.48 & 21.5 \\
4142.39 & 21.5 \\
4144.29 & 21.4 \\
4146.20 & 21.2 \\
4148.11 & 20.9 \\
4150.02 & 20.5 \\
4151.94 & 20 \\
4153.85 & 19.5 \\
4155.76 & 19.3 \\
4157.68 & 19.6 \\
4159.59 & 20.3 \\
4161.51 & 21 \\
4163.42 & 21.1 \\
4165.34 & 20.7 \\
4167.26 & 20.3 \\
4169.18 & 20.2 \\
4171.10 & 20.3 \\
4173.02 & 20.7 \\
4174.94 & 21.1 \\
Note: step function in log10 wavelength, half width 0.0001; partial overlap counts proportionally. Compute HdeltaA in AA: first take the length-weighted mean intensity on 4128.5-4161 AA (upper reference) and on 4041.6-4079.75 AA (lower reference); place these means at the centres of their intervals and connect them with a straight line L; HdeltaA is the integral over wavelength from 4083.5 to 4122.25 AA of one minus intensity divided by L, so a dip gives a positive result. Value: -3.1 AA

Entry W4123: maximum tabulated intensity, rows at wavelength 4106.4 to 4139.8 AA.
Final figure 22.6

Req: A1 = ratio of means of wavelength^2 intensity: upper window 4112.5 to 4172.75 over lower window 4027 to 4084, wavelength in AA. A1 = 1.05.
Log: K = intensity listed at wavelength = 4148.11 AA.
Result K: 20.9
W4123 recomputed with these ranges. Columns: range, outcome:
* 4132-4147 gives 21.5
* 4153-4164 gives 21.1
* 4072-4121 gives 24.3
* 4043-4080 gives 21.2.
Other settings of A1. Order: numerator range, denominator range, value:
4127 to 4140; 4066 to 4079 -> 1.03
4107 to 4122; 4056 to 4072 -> 1.09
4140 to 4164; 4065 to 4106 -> 0.97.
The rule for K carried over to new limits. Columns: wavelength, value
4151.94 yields 20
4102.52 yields 21.2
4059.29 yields 19.9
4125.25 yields 21.4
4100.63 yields 21.3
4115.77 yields 22.5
